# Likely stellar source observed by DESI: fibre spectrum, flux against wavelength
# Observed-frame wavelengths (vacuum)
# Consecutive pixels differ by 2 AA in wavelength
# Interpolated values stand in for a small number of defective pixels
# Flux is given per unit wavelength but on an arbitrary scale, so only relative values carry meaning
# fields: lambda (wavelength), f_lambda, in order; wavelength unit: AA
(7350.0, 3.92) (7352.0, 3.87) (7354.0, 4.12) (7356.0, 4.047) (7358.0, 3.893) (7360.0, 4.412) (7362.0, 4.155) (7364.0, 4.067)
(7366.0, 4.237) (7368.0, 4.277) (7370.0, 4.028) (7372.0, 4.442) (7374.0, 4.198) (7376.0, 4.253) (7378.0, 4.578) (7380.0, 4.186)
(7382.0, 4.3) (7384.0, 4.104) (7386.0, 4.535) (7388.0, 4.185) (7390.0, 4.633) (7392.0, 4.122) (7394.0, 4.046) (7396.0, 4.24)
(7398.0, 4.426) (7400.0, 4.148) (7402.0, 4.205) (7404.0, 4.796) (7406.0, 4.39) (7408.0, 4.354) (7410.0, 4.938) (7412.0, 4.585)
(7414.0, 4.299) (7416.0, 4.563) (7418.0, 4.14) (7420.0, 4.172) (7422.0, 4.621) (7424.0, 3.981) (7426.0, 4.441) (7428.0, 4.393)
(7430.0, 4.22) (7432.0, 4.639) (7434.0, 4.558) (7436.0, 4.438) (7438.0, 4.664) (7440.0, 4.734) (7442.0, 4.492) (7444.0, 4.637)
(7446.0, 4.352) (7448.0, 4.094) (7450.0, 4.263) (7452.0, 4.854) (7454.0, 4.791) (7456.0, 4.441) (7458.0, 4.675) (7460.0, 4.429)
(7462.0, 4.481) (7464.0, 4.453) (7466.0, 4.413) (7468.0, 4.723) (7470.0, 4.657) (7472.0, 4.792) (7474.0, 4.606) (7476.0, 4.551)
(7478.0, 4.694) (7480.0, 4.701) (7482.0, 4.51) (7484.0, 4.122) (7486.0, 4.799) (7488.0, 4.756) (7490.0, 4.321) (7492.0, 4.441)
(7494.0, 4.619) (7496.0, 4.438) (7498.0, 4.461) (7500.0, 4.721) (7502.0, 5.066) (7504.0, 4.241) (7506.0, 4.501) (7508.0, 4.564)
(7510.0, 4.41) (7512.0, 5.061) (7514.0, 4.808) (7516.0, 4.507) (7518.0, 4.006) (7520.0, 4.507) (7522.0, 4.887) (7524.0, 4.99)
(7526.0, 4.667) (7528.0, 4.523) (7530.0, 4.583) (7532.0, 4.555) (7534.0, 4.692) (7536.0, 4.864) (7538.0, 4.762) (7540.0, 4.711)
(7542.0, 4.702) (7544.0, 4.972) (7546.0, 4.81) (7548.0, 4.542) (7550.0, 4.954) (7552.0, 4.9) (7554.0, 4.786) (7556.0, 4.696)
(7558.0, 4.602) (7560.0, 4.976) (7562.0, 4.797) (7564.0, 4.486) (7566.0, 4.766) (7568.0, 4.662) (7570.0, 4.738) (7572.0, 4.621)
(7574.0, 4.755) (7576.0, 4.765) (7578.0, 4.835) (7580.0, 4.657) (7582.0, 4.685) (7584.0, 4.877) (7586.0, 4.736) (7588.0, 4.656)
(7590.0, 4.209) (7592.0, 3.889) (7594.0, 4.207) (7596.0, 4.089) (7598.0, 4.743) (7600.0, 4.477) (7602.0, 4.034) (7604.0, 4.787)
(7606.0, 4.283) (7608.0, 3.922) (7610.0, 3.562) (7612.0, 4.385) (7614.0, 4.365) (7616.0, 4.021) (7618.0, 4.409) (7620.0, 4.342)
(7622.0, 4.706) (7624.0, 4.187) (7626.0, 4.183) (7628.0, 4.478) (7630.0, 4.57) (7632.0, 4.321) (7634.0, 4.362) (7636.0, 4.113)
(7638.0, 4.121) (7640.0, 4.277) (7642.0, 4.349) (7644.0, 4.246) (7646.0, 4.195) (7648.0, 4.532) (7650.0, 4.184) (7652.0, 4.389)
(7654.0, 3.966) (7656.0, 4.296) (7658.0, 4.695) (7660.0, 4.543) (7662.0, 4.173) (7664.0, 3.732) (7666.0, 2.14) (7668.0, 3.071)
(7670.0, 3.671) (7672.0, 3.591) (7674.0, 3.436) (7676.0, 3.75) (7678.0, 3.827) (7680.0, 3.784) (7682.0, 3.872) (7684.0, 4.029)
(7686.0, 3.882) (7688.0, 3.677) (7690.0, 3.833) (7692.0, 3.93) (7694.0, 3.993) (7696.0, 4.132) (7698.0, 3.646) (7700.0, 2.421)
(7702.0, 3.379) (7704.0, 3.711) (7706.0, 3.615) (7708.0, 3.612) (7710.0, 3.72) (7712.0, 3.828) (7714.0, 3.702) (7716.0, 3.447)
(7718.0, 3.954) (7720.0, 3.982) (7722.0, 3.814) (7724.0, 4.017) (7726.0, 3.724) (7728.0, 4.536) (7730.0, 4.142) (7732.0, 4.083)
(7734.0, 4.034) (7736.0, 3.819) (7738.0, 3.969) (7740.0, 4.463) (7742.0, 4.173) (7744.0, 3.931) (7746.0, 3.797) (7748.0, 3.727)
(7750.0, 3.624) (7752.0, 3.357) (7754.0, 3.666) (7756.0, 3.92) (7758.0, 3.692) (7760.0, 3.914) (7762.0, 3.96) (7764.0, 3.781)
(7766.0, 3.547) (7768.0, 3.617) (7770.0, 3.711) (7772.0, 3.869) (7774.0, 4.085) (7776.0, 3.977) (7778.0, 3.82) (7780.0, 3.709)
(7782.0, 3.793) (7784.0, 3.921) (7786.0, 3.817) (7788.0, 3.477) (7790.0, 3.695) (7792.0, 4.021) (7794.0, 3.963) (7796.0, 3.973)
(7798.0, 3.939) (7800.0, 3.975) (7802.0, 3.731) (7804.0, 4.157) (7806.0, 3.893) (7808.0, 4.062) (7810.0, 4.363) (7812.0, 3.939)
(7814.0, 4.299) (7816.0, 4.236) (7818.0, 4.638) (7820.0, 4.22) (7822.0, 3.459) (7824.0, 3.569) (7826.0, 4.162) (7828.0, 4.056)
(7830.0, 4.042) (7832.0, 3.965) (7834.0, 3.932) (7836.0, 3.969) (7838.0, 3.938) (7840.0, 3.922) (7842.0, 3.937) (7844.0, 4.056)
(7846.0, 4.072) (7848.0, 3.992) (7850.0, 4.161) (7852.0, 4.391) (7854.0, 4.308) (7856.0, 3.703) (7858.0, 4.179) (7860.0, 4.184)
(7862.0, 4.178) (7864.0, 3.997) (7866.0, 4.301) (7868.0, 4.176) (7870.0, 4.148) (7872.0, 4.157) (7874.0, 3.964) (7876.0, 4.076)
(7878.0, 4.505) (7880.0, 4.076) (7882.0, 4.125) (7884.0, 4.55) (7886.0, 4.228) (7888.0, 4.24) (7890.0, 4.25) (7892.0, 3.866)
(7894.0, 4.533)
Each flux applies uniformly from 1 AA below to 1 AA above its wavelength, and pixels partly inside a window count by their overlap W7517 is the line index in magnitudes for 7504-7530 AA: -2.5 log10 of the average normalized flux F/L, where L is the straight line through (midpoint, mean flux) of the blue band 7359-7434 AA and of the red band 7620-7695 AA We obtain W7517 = -0.10 mag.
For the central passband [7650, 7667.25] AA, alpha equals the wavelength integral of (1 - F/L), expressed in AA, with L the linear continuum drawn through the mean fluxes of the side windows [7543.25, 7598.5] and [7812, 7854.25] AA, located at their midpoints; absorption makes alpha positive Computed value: 1.8 AA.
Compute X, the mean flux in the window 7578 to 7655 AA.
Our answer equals 4.34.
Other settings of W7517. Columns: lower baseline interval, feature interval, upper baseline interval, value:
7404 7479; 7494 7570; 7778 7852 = -0.07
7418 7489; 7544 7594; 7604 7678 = -0.10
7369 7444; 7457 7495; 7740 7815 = -0.07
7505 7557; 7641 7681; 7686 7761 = 0.05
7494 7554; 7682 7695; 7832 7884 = 0.13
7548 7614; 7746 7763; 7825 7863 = 0.13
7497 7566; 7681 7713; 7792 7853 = 0.17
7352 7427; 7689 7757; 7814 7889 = 0.09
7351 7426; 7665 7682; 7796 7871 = 0.20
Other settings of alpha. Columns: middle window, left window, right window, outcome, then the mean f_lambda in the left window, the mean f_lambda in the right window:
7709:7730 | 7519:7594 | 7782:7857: 1.8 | 4.69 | 4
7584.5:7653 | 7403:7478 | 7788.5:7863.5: -0.3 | 4.51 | 4.03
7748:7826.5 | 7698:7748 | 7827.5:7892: 1.6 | 3.82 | 4.11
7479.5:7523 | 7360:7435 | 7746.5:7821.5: -3.6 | 4.34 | 3.89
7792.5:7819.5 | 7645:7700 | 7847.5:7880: -0.2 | 3.86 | 4.15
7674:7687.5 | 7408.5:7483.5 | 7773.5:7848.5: 1.1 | 4.51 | 3.97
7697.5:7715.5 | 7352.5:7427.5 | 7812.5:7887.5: 2.8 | 4.3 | 4.1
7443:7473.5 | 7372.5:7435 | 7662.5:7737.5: -2.1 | 4.36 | 3.72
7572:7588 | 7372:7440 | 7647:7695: -2.7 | 4.38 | 3.87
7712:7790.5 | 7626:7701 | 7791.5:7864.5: 2.9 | 3.96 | 4.04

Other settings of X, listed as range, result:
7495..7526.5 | 4.61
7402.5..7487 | 4.51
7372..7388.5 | 4.3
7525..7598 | 4.66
